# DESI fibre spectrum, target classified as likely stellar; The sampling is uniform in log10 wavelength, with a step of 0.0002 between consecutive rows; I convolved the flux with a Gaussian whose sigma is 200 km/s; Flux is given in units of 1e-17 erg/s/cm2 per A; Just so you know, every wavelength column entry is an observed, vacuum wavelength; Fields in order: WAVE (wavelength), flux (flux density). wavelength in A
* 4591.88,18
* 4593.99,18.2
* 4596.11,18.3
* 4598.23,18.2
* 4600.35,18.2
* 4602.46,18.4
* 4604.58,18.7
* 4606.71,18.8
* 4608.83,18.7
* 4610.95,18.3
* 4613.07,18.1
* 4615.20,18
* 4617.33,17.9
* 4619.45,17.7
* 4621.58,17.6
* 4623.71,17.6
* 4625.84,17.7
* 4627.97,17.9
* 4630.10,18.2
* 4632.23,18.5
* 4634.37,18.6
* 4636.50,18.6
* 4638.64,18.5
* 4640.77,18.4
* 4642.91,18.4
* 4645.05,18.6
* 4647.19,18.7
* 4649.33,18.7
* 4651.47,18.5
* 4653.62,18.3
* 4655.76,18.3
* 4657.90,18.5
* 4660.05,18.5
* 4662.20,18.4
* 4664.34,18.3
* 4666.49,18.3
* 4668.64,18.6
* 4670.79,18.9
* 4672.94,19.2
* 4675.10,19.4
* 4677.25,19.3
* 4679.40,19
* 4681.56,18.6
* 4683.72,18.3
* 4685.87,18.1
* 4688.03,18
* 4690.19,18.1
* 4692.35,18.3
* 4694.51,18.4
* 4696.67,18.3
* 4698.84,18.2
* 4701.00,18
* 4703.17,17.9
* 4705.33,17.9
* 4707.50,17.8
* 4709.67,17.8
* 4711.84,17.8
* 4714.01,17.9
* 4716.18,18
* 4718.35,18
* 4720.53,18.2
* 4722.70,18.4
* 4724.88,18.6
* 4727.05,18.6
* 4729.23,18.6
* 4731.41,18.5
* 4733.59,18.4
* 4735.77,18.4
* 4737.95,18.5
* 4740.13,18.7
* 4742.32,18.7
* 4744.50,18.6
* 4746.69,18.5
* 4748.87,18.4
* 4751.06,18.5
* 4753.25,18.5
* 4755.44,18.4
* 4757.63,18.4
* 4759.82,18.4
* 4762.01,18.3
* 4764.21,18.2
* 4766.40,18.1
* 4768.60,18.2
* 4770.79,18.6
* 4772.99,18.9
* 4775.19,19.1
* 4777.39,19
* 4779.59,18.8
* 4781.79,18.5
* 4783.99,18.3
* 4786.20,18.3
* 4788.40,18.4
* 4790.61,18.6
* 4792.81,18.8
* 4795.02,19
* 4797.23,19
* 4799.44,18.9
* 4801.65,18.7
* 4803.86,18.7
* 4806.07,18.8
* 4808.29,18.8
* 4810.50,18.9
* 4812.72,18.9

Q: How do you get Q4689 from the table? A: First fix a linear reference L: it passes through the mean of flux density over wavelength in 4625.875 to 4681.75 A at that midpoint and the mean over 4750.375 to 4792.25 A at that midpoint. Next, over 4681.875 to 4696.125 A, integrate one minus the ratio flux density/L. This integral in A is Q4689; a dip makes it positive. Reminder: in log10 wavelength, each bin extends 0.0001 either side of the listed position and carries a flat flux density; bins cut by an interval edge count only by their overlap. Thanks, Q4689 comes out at 0.2 A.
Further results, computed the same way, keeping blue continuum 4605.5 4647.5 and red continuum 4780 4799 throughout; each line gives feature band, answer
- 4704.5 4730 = 0.4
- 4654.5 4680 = -0.5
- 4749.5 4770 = 0.2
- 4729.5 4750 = 0.0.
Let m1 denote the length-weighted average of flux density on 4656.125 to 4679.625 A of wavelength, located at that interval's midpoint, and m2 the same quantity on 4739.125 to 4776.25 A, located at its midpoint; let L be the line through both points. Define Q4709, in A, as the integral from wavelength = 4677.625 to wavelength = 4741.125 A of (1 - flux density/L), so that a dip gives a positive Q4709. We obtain 1.3 A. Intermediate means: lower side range 18.7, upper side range 18.5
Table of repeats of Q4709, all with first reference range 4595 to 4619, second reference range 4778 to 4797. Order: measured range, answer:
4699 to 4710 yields 0.3 A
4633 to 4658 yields -0.2 A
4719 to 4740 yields 0.1 A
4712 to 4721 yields 0.2 A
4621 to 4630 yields 0.3 A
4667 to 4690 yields -0.3 A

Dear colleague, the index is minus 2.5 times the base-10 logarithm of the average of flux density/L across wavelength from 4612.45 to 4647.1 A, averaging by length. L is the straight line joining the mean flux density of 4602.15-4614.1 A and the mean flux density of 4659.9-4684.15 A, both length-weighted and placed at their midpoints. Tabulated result 0.03 mag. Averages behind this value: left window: 18.5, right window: 18.8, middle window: 18.2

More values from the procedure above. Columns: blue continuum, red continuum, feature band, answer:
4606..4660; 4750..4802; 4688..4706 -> 0.02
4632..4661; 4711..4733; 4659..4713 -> 0.00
